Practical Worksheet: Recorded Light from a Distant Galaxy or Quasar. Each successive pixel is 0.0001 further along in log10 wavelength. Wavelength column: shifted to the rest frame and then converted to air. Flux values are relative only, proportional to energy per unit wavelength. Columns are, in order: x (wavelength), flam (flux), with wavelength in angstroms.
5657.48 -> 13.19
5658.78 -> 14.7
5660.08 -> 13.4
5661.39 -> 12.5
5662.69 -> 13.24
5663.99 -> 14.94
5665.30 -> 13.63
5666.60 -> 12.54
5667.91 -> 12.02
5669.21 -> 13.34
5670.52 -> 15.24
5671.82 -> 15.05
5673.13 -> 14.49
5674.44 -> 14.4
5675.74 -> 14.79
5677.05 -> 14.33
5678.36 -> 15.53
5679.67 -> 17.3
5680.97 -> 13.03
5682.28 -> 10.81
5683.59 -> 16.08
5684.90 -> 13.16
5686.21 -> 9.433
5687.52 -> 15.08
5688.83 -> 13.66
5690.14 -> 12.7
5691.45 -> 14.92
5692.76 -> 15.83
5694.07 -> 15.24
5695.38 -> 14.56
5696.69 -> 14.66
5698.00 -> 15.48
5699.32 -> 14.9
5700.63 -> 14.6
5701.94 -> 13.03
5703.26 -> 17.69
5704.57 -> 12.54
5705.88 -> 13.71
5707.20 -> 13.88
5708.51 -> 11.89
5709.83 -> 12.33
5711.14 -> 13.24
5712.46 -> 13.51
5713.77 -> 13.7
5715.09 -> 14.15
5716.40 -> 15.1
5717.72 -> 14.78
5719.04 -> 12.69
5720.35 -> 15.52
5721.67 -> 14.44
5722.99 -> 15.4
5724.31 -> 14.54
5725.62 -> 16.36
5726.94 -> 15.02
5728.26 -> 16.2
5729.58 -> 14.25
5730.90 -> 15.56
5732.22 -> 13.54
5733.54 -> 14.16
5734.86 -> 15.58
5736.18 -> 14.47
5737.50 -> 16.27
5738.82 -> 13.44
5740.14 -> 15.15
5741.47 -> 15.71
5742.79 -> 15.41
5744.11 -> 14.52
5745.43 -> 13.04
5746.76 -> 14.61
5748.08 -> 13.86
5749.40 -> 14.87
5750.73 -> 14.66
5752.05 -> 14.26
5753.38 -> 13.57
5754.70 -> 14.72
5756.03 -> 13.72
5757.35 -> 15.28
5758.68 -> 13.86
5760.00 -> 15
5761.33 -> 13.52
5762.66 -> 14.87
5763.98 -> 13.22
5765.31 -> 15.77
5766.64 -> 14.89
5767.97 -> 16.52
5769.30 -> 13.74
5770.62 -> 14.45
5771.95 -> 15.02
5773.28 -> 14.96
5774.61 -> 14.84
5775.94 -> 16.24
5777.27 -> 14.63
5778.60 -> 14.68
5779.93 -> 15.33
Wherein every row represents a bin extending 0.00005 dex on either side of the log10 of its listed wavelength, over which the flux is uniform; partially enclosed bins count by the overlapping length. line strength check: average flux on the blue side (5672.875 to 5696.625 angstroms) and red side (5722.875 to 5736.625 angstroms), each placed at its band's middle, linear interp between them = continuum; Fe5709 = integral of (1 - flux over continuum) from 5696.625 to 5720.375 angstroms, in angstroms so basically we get 1.0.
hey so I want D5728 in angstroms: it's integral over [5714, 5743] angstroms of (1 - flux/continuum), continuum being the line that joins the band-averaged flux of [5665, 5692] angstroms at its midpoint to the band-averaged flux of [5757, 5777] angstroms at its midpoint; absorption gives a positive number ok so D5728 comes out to -0.9 angstroms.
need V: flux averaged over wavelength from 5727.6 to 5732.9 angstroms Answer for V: 14.9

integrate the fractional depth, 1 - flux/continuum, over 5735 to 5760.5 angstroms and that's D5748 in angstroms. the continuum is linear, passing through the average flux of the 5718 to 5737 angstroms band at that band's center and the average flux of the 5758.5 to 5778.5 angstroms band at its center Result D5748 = 0.4 angstroms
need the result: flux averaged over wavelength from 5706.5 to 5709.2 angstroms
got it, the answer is 12.9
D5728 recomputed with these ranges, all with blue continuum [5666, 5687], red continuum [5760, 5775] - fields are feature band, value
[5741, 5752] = -0.02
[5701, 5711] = 0.38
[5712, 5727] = -0.35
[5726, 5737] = -0.41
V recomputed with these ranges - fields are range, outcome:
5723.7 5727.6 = 15.3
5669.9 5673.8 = 14.9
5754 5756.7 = 14.2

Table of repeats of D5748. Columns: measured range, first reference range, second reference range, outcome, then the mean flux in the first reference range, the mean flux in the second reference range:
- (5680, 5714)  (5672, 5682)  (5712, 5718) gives 1.4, 14.7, 14.2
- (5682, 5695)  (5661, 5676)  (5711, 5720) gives 0.1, 13.9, 14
